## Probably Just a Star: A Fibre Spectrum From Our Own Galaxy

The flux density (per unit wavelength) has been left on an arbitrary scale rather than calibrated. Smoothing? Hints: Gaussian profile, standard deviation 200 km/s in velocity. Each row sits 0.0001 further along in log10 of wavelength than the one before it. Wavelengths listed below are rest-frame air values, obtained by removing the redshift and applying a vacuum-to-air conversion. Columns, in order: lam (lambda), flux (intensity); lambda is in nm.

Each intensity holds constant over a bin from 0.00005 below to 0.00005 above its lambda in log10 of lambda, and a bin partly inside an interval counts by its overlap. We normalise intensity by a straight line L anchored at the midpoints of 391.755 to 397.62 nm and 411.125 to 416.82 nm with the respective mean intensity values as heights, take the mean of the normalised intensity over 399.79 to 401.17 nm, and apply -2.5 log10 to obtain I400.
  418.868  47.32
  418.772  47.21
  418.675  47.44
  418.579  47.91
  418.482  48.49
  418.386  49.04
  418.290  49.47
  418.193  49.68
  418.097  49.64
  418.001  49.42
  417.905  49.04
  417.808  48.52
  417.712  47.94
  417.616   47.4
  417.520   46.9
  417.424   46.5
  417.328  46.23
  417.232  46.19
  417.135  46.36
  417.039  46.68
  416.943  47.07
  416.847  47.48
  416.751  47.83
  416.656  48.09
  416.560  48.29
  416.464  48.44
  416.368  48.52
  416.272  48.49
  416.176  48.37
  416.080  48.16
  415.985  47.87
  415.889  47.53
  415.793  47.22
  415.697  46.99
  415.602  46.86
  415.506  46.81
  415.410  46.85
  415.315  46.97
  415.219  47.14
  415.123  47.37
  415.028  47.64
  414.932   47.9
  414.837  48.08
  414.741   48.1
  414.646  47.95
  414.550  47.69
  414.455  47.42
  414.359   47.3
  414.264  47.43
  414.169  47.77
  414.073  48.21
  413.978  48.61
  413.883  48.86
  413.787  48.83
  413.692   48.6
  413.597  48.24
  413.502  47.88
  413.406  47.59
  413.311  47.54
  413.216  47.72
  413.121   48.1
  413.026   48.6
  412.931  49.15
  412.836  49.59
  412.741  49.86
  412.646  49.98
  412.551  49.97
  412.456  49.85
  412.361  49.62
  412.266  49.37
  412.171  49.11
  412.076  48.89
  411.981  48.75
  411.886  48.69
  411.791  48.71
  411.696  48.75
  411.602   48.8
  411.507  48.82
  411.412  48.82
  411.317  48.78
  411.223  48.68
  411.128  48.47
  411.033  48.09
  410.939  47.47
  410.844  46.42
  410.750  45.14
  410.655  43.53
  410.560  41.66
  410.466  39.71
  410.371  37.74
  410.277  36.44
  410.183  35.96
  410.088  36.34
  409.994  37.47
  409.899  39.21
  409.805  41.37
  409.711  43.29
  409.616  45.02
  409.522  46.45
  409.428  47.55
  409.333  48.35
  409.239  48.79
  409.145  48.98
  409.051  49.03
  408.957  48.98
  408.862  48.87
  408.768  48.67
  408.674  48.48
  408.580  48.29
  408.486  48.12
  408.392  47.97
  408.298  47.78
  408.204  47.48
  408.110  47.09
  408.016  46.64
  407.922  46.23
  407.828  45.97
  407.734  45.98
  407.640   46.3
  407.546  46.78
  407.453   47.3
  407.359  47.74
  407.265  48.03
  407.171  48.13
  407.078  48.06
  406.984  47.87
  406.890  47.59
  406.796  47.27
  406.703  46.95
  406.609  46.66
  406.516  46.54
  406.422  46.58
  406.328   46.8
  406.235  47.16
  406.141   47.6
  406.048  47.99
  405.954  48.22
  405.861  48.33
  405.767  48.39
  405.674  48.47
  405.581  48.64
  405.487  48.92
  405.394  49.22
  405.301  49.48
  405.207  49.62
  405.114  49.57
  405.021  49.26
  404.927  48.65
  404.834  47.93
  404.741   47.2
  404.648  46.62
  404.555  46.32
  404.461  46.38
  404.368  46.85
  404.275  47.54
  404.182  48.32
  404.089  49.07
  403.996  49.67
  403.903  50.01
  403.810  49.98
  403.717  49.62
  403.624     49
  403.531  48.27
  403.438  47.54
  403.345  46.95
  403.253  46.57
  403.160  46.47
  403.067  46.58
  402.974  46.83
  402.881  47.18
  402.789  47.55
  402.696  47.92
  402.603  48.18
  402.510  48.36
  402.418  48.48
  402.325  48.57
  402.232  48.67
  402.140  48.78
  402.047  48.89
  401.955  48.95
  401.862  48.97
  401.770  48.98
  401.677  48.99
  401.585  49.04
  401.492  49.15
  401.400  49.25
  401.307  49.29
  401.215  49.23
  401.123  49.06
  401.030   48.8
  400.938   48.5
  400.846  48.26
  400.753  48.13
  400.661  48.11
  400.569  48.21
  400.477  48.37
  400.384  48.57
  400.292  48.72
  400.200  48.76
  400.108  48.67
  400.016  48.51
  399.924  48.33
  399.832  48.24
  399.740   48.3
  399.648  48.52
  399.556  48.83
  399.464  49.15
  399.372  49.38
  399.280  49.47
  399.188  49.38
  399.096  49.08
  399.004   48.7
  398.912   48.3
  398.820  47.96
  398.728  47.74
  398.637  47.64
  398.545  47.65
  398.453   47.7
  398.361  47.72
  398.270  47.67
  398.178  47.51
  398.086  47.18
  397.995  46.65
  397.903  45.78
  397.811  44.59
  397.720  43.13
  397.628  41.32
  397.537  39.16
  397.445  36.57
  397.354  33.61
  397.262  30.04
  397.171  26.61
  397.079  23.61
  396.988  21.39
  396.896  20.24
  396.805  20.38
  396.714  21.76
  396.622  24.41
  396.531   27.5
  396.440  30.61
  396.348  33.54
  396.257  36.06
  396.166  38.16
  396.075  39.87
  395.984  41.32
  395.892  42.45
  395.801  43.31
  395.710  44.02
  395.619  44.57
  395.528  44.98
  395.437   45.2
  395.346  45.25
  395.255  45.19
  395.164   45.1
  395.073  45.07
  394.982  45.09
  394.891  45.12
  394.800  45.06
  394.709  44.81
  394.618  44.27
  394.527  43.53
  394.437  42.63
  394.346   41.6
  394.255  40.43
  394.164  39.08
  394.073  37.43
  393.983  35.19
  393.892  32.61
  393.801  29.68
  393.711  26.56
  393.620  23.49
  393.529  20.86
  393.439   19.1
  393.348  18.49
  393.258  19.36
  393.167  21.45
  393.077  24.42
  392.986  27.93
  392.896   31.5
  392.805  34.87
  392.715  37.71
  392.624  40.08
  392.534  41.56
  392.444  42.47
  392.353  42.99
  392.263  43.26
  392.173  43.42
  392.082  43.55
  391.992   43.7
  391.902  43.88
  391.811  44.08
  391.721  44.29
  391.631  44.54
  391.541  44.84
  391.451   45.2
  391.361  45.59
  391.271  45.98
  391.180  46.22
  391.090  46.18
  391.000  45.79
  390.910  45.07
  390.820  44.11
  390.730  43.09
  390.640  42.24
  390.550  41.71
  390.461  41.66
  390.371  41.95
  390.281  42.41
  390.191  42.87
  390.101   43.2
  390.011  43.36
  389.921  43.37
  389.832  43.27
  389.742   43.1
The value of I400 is -0.22 mag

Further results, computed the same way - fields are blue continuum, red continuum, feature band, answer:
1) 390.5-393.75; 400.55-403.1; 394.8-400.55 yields 0.05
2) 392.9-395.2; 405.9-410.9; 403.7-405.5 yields -0.14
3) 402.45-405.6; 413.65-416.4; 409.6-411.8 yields 0.10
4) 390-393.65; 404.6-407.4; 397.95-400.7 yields -0.11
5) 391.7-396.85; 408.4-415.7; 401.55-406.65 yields -0.14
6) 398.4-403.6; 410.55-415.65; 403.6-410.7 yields 0.04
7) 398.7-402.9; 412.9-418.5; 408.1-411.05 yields 0.08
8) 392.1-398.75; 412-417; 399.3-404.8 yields -0.18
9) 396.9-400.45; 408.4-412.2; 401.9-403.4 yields -0.07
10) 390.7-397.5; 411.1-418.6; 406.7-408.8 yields -0.07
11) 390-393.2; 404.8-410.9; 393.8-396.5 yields 0.03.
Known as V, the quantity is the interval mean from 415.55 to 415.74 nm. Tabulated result 47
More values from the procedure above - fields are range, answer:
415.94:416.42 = 48.3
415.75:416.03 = 47.5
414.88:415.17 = 47.8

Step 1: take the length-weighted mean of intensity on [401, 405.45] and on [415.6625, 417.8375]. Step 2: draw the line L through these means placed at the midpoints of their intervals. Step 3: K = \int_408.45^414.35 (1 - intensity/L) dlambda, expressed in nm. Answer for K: 0.13 nm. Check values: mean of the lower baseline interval 48.4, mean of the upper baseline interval 47.5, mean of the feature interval 46.8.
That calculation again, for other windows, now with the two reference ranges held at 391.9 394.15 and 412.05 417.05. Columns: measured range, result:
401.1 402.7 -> -0.39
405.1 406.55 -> -0.22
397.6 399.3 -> -0.48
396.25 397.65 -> 0.27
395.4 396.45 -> -0.17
